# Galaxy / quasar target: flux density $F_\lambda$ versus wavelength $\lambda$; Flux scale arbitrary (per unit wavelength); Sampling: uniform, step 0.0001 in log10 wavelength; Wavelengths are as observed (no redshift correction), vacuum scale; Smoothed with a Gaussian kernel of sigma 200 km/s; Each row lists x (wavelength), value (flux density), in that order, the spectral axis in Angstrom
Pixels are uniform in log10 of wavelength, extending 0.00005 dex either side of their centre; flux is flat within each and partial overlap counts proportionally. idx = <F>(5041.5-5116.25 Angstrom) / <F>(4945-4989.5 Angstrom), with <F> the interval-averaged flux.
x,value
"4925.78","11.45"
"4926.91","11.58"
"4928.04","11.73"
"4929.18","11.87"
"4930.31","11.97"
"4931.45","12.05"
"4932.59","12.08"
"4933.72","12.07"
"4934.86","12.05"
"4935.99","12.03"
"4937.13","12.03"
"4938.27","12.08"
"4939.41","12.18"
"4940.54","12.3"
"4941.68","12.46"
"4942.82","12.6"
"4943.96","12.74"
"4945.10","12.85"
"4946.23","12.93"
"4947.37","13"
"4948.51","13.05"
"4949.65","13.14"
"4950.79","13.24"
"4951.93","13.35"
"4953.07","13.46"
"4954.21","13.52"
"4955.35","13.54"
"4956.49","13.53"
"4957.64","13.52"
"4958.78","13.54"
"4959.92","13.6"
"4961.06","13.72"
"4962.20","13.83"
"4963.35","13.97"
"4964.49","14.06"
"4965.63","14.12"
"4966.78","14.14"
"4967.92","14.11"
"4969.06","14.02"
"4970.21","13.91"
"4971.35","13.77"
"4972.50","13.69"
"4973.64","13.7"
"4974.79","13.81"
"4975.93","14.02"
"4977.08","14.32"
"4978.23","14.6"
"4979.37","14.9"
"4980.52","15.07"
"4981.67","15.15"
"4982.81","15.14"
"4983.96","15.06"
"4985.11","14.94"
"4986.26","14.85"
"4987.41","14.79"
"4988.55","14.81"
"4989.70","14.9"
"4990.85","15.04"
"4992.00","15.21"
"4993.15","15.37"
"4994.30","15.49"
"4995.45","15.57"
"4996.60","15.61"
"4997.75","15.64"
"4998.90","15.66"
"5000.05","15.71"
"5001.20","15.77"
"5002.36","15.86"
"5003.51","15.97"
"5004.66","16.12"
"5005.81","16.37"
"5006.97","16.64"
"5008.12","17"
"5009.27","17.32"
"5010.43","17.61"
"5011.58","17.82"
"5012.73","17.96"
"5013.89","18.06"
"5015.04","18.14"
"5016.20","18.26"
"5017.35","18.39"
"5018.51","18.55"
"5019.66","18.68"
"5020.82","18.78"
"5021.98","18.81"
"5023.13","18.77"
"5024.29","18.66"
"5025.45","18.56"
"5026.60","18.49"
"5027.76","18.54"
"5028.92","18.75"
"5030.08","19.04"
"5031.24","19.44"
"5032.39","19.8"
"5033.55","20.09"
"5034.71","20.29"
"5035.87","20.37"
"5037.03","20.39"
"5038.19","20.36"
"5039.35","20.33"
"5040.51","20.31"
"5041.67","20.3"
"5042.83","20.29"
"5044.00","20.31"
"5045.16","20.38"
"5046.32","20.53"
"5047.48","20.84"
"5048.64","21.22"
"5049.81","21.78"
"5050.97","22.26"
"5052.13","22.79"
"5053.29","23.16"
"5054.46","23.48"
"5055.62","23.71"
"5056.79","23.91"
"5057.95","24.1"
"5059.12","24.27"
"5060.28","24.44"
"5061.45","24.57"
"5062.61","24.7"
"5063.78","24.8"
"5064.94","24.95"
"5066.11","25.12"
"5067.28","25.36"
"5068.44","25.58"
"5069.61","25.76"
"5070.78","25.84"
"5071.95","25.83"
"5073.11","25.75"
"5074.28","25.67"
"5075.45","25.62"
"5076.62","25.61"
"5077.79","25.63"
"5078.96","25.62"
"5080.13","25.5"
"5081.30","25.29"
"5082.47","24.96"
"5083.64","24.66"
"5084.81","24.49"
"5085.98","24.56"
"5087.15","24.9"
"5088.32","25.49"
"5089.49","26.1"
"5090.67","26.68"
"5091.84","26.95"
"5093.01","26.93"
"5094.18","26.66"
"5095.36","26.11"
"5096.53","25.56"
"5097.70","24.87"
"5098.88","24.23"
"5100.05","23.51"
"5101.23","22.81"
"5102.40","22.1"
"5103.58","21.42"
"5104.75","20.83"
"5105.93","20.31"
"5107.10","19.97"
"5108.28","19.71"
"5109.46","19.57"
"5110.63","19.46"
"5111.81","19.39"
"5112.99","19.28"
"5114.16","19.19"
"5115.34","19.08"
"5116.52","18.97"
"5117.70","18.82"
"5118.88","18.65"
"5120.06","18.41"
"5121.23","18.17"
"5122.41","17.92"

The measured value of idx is 1.68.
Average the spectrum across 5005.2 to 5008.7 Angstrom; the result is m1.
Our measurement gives 16.7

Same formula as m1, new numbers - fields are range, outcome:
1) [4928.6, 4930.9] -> 11.9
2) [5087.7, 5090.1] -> 25.7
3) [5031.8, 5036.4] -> 20.2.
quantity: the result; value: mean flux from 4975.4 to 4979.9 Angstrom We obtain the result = 14.5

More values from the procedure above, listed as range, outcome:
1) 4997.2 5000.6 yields 15.7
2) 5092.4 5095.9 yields 26.6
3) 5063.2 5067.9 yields 25.1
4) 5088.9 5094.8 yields 26.6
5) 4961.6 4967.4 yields 14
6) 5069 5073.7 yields 25.8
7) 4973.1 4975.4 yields 13.8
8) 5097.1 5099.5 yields 24.6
